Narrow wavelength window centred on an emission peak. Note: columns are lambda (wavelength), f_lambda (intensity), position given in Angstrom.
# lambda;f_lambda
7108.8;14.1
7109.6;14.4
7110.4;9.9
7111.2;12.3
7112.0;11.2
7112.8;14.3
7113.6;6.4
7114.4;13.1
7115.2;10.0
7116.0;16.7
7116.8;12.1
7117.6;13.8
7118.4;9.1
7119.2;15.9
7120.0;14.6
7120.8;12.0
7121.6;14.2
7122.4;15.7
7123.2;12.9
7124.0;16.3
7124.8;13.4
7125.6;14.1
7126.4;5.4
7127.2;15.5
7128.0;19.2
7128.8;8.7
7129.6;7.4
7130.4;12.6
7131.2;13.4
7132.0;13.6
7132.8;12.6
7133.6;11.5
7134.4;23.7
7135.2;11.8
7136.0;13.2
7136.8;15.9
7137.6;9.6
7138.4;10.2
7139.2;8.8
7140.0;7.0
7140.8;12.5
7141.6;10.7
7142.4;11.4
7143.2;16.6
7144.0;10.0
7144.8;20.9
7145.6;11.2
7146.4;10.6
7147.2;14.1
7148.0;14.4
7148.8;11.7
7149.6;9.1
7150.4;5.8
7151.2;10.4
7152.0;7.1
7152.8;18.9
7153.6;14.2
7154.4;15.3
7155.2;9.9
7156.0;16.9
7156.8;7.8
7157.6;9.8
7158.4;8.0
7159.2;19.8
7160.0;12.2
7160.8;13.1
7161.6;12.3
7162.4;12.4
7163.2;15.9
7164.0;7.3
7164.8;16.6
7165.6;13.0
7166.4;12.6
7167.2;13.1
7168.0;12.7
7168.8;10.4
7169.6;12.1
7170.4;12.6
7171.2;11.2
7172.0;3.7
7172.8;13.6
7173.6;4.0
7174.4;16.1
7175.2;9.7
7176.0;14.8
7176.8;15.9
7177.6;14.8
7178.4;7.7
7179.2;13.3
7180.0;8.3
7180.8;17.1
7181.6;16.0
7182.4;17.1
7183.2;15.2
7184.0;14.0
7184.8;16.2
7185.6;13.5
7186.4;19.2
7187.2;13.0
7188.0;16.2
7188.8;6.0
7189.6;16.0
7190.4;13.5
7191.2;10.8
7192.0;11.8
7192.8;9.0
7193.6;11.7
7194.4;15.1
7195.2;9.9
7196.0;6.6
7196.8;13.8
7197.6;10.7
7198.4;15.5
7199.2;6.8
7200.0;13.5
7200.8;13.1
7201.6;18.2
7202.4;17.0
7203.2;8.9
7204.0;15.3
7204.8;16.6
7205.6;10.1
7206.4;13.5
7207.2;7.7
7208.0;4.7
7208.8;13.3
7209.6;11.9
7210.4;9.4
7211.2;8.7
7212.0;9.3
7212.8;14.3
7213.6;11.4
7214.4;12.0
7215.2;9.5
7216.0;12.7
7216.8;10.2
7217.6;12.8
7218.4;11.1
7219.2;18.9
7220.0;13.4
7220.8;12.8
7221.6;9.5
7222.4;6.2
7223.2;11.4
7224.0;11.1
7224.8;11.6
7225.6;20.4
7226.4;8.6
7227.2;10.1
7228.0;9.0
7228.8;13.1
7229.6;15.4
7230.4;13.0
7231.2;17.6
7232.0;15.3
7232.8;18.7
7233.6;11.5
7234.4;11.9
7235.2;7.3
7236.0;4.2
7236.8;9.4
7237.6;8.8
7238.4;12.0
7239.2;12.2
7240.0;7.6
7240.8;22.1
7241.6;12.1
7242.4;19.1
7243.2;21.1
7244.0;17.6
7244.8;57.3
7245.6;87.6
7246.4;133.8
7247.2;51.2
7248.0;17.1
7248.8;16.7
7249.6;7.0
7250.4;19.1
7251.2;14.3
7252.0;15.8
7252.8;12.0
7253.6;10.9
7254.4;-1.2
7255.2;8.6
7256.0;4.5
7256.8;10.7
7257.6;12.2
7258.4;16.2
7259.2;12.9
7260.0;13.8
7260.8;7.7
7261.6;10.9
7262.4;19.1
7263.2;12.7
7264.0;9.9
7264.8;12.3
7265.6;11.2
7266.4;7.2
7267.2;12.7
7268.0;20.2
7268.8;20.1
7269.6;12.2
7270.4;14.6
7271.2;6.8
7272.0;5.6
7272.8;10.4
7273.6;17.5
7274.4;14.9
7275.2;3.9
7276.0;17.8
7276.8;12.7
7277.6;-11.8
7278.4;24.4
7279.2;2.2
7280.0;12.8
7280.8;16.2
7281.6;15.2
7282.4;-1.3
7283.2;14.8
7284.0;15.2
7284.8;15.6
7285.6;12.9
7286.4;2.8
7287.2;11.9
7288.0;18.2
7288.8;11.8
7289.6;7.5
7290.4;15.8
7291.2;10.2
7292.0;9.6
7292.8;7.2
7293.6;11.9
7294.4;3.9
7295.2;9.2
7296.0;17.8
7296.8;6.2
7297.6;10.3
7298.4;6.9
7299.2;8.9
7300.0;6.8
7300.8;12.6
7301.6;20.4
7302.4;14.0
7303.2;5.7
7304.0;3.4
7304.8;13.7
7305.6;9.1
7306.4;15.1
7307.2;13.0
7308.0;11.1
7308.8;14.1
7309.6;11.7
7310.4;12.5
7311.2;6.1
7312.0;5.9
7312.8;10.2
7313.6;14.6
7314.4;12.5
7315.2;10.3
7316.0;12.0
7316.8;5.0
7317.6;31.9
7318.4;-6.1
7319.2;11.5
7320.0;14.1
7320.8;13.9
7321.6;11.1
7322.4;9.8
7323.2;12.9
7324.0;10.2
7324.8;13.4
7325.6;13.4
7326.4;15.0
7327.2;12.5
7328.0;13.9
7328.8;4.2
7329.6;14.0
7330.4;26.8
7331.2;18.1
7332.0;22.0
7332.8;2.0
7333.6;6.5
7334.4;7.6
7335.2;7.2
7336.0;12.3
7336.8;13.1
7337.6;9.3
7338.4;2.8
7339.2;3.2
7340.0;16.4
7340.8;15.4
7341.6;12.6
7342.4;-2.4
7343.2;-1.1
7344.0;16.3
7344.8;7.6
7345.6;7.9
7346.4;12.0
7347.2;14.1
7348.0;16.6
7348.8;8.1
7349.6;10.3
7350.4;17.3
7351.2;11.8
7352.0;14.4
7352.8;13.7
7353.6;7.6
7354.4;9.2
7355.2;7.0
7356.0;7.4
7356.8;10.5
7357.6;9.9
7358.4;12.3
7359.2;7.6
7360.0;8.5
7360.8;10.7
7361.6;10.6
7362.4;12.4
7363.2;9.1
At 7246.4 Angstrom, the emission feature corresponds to Halpha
